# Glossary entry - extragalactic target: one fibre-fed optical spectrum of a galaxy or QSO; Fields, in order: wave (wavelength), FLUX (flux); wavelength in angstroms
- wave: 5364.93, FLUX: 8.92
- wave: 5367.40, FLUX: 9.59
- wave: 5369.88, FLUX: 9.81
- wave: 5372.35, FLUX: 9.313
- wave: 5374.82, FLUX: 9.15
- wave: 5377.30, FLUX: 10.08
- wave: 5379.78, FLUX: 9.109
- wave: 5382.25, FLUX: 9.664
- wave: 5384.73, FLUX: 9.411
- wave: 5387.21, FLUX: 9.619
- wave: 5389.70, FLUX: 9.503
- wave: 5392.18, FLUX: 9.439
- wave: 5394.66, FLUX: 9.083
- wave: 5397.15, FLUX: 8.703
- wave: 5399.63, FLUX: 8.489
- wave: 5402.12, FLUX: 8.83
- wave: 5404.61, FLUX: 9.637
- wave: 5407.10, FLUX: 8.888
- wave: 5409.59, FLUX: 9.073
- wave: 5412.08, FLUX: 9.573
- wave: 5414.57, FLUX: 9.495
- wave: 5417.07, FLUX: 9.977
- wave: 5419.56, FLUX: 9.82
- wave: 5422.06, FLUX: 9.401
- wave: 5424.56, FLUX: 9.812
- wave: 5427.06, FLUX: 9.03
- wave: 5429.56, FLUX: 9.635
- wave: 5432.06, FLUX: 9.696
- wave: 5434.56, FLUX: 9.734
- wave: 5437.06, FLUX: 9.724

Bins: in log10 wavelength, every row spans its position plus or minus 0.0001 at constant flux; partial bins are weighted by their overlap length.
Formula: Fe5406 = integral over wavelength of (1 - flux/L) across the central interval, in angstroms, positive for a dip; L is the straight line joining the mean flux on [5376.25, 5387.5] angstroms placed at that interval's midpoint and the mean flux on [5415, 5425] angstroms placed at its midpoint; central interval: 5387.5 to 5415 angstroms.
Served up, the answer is 1.4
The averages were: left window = 9.57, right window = 9.72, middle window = 9.16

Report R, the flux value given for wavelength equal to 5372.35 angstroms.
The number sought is 9.313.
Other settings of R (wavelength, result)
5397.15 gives 8.703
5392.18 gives 9.439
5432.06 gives 9.696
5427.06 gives 9.03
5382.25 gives 9.664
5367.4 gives 9.59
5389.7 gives 9.503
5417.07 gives 9.977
